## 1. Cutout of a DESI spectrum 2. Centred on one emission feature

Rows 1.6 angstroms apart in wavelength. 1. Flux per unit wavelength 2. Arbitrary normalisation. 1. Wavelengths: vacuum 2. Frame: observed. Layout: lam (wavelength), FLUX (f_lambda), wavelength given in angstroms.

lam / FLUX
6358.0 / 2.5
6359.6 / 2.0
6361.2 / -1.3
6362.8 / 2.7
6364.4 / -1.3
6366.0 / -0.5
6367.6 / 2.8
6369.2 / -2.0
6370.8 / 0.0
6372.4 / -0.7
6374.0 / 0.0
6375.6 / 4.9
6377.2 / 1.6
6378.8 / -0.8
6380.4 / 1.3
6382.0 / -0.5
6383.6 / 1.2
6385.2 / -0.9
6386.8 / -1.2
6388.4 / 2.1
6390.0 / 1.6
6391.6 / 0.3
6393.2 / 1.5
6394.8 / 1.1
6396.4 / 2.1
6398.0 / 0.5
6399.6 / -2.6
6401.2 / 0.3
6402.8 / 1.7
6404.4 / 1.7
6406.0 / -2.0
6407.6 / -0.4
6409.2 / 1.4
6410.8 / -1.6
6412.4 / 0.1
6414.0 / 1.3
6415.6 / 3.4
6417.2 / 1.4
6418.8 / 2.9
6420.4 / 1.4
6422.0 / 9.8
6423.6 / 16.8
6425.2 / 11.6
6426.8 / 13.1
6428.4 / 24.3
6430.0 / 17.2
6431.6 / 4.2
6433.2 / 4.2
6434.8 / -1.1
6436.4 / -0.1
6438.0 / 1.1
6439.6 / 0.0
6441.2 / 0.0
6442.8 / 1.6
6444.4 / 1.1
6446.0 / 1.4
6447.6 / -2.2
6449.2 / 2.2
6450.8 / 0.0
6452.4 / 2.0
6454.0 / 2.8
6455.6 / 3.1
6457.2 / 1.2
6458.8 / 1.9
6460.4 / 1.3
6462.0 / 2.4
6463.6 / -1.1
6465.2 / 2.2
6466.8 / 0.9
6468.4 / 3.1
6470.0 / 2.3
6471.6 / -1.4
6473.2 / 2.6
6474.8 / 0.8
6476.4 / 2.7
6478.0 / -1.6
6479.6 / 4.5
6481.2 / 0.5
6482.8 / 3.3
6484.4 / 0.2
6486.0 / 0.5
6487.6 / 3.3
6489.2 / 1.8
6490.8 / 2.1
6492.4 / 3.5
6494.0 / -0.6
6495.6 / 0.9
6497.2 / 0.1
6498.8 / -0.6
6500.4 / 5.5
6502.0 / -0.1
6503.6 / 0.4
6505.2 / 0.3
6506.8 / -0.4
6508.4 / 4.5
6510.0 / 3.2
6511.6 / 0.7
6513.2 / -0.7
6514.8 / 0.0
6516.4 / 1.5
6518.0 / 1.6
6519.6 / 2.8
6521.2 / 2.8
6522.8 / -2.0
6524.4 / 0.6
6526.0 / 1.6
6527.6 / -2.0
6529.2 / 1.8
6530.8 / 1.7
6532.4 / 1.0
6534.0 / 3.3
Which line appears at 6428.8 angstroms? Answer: [O II]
